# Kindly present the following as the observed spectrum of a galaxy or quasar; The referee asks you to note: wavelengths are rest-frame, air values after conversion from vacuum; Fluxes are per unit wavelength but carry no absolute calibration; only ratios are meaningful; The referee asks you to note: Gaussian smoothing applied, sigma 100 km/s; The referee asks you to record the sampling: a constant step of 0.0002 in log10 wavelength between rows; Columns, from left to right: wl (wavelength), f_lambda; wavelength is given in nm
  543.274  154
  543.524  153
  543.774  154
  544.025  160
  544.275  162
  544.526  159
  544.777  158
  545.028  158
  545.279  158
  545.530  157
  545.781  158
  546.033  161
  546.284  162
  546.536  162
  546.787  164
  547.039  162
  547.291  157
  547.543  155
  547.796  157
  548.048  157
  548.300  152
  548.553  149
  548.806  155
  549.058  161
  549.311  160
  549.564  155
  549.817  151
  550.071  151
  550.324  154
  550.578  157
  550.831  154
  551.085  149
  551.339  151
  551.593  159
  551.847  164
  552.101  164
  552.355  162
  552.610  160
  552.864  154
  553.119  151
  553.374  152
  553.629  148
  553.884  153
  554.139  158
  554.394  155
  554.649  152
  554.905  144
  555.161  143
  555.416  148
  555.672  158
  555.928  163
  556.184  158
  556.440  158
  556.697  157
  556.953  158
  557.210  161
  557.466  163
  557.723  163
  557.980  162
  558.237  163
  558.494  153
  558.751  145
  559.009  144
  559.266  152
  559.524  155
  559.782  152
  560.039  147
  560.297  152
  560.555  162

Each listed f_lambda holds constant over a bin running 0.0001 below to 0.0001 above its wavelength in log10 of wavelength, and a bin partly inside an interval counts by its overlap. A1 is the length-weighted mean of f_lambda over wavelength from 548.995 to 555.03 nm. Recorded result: 155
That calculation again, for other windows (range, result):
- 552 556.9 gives 155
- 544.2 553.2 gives 157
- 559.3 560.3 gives 152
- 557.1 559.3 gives 156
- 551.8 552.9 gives 161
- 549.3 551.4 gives 153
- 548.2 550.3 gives 154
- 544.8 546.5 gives 159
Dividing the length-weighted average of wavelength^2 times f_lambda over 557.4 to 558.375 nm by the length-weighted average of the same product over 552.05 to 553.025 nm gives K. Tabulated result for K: 1.04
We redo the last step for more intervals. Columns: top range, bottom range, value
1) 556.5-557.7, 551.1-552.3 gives 1.03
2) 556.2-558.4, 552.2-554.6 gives 1.05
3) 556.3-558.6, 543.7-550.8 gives 1.05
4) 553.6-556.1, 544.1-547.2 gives 0.98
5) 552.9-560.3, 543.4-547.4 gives 1.01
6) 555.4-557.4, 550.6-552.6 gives 1.02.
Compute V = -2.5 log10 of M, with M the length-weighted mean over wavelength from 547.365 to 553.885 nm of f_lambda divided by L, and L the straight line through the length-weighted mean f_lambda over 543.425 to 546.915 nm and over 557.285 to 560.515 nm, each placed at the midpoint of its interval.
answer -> 0.01 mag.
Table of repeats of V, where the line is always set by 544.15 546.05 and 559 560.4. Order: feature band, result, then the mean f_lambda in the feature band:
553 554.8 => 0.01 mag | 153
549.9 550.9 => 0.01 mag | 154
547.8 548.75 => 0.03 mag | 153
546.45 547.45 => -0.02 mag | 161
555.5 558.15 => -0.05 mag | 160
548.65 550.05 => 0.00 mag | 156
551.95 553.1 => -0.03 mag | 159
